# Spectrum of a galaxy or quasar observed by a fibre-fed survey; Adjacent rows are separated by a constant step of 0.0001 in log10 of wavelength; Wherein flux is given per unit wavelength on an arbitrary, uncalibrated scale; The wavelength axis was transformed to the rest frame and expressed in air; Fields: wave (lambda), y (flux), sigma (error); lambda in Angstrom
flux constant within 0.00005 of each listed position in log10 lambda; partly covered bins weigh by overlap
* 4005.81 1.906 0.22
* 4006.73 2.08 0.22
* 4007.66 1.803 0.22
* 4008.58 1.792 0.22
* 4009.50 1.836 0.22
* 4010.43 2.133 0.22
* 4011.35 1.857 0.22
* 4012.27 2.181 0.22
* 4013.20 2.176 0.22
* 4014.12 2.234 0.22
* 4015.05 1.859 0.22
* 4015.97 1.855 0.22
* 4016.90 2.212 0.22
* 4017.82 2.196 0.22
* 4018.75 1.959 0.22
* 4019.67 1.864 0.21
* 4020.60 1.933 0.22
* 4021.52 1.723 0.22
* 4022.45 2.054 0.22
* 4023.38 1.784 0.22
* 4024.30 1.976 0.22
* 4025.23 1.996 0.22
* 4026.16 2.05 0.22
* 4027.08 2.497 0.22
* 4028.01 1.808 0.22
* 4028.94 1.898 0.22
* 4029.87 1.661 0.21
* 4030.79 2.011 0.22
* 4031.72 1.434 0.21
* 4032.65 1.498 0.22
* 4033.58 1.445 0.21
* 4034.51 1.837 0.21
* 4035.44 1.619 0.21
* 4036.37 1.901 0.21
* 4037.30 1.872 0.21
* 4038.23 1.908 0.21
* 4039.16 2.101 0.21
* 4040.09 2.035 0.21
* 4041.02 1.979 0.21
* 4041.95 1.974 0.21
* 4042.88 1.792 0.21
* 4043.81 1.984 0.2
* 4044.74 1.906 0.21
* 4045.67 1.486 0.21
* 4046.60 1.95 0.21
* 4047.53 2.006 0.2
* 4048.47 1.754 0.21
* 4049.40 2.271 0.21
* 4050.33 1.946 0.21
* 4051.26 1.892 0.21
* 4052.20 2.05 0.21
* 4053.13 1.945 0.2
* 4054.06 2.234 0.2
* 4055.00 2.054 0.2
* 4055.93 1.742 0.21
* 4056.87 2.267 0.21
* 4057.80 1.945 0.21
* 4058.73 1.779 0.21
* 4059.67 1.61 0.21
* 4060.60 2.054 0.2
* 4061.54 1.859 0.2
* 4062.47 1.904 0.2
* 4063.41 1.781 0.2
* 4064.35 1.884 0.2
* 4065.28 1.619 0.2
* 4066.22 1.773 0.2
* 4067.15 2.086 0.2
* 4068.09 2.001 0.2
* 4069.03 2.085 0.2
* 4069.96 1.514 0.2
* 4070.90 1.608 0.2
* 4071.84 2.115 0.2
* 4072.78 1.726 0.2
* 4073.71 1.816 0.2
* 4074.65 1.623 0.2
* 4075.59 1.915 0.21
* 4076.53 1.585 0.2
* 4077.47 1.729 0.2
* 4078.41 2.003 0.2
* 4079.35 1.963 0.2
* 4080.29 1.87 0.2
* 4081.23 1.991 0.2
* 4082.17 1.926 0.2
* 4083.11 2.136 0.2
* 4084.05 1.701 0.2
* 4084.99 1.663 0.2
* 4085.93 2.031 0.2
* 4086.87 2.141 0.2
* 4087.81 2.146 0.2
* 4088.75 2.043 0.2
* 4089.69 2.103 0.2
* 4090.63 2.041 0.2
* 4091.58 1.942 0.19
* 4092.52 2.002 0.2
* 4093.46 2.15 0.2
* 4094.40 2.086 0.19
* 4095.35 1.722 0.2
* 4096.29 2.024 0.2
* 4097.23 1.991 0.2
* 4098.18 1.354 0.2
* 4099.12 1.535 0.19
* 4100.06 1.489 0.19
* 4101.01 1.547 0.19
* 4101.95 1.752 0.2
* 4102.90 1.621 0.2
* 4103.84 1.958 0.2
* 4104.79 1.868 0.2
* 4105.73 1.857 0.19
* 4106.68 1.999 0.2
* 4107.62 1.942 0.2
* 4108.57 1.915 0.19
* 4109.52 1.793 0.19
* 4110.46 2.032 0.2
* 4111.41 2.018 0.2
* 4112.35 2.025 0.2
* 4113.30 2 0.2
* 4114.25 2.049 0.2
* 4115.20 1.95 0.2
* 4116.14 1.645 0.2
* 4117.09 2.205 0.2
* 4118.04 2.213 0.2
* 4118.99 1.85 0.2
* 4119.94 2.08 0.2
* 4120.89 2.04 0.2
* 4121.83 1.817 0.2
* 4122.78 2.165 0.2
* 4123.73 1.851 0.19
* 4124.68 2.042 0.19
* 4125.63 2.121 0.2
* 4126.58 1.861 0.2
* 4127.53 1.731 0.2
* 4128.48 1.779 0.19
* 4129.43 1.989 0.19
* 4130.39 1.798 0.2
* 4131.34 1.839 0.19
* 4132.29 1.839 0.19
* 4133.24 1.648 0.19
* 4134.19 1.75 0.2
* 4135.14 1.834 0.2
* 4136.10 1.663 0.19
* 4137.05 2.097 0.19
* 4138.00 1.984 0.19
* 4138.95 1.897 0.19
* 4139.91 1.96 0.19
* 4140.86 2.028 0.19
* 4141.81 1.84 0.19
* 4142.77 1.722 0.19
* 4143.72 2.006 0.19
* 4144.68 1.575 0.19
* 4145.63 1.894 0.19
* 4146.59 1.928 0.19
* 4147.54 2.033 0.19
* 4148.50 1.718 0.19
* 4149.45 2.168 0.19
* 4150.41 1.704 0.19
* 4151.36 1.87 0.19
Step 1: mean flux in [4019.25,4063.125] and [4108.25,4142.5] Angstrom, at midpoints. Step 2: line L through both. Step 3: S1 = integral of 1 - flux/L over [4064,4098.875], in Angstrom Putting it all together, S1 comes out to 0.35 Angstrom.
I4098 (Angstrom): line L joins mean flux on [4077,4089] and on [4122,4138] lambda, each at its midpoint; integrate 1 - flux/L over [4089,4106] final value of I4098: 0.8 Angstrom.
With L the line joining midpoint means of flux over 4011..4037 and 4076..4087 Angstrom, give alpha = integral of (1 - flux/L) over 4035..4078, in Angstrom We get 0.29 Angstrom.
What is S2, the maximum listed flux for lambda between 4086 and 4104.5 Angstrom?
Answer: 2.15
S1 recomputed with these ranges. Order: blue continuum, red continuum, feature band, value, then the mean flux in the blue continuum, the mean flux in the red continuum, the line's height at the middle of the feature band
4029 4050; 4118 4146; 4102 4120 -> -0.58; 1.84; 1.89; 1.88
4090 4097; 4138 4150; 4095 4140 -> 1.67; 2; 1.9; 1.95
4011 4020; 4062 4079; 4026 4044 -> 0.96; 2.04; 1.82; 1.97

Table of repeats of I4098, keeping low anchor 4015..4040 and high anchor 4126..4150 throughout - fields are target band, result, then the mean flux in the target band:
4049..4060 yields -0.57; 1.98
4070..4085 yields 0.37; 1.83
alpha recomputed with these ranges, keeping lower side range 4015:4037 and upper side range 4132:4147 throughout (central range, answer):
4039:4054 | -0.6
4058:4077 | 0.5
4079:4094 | -1.0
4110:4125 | -1.1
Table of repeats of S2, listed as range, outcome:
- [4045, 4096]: 2.271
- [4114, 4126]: 2.213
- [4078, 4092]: 2.146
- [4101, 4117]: 2.049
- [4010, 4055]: 2.497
